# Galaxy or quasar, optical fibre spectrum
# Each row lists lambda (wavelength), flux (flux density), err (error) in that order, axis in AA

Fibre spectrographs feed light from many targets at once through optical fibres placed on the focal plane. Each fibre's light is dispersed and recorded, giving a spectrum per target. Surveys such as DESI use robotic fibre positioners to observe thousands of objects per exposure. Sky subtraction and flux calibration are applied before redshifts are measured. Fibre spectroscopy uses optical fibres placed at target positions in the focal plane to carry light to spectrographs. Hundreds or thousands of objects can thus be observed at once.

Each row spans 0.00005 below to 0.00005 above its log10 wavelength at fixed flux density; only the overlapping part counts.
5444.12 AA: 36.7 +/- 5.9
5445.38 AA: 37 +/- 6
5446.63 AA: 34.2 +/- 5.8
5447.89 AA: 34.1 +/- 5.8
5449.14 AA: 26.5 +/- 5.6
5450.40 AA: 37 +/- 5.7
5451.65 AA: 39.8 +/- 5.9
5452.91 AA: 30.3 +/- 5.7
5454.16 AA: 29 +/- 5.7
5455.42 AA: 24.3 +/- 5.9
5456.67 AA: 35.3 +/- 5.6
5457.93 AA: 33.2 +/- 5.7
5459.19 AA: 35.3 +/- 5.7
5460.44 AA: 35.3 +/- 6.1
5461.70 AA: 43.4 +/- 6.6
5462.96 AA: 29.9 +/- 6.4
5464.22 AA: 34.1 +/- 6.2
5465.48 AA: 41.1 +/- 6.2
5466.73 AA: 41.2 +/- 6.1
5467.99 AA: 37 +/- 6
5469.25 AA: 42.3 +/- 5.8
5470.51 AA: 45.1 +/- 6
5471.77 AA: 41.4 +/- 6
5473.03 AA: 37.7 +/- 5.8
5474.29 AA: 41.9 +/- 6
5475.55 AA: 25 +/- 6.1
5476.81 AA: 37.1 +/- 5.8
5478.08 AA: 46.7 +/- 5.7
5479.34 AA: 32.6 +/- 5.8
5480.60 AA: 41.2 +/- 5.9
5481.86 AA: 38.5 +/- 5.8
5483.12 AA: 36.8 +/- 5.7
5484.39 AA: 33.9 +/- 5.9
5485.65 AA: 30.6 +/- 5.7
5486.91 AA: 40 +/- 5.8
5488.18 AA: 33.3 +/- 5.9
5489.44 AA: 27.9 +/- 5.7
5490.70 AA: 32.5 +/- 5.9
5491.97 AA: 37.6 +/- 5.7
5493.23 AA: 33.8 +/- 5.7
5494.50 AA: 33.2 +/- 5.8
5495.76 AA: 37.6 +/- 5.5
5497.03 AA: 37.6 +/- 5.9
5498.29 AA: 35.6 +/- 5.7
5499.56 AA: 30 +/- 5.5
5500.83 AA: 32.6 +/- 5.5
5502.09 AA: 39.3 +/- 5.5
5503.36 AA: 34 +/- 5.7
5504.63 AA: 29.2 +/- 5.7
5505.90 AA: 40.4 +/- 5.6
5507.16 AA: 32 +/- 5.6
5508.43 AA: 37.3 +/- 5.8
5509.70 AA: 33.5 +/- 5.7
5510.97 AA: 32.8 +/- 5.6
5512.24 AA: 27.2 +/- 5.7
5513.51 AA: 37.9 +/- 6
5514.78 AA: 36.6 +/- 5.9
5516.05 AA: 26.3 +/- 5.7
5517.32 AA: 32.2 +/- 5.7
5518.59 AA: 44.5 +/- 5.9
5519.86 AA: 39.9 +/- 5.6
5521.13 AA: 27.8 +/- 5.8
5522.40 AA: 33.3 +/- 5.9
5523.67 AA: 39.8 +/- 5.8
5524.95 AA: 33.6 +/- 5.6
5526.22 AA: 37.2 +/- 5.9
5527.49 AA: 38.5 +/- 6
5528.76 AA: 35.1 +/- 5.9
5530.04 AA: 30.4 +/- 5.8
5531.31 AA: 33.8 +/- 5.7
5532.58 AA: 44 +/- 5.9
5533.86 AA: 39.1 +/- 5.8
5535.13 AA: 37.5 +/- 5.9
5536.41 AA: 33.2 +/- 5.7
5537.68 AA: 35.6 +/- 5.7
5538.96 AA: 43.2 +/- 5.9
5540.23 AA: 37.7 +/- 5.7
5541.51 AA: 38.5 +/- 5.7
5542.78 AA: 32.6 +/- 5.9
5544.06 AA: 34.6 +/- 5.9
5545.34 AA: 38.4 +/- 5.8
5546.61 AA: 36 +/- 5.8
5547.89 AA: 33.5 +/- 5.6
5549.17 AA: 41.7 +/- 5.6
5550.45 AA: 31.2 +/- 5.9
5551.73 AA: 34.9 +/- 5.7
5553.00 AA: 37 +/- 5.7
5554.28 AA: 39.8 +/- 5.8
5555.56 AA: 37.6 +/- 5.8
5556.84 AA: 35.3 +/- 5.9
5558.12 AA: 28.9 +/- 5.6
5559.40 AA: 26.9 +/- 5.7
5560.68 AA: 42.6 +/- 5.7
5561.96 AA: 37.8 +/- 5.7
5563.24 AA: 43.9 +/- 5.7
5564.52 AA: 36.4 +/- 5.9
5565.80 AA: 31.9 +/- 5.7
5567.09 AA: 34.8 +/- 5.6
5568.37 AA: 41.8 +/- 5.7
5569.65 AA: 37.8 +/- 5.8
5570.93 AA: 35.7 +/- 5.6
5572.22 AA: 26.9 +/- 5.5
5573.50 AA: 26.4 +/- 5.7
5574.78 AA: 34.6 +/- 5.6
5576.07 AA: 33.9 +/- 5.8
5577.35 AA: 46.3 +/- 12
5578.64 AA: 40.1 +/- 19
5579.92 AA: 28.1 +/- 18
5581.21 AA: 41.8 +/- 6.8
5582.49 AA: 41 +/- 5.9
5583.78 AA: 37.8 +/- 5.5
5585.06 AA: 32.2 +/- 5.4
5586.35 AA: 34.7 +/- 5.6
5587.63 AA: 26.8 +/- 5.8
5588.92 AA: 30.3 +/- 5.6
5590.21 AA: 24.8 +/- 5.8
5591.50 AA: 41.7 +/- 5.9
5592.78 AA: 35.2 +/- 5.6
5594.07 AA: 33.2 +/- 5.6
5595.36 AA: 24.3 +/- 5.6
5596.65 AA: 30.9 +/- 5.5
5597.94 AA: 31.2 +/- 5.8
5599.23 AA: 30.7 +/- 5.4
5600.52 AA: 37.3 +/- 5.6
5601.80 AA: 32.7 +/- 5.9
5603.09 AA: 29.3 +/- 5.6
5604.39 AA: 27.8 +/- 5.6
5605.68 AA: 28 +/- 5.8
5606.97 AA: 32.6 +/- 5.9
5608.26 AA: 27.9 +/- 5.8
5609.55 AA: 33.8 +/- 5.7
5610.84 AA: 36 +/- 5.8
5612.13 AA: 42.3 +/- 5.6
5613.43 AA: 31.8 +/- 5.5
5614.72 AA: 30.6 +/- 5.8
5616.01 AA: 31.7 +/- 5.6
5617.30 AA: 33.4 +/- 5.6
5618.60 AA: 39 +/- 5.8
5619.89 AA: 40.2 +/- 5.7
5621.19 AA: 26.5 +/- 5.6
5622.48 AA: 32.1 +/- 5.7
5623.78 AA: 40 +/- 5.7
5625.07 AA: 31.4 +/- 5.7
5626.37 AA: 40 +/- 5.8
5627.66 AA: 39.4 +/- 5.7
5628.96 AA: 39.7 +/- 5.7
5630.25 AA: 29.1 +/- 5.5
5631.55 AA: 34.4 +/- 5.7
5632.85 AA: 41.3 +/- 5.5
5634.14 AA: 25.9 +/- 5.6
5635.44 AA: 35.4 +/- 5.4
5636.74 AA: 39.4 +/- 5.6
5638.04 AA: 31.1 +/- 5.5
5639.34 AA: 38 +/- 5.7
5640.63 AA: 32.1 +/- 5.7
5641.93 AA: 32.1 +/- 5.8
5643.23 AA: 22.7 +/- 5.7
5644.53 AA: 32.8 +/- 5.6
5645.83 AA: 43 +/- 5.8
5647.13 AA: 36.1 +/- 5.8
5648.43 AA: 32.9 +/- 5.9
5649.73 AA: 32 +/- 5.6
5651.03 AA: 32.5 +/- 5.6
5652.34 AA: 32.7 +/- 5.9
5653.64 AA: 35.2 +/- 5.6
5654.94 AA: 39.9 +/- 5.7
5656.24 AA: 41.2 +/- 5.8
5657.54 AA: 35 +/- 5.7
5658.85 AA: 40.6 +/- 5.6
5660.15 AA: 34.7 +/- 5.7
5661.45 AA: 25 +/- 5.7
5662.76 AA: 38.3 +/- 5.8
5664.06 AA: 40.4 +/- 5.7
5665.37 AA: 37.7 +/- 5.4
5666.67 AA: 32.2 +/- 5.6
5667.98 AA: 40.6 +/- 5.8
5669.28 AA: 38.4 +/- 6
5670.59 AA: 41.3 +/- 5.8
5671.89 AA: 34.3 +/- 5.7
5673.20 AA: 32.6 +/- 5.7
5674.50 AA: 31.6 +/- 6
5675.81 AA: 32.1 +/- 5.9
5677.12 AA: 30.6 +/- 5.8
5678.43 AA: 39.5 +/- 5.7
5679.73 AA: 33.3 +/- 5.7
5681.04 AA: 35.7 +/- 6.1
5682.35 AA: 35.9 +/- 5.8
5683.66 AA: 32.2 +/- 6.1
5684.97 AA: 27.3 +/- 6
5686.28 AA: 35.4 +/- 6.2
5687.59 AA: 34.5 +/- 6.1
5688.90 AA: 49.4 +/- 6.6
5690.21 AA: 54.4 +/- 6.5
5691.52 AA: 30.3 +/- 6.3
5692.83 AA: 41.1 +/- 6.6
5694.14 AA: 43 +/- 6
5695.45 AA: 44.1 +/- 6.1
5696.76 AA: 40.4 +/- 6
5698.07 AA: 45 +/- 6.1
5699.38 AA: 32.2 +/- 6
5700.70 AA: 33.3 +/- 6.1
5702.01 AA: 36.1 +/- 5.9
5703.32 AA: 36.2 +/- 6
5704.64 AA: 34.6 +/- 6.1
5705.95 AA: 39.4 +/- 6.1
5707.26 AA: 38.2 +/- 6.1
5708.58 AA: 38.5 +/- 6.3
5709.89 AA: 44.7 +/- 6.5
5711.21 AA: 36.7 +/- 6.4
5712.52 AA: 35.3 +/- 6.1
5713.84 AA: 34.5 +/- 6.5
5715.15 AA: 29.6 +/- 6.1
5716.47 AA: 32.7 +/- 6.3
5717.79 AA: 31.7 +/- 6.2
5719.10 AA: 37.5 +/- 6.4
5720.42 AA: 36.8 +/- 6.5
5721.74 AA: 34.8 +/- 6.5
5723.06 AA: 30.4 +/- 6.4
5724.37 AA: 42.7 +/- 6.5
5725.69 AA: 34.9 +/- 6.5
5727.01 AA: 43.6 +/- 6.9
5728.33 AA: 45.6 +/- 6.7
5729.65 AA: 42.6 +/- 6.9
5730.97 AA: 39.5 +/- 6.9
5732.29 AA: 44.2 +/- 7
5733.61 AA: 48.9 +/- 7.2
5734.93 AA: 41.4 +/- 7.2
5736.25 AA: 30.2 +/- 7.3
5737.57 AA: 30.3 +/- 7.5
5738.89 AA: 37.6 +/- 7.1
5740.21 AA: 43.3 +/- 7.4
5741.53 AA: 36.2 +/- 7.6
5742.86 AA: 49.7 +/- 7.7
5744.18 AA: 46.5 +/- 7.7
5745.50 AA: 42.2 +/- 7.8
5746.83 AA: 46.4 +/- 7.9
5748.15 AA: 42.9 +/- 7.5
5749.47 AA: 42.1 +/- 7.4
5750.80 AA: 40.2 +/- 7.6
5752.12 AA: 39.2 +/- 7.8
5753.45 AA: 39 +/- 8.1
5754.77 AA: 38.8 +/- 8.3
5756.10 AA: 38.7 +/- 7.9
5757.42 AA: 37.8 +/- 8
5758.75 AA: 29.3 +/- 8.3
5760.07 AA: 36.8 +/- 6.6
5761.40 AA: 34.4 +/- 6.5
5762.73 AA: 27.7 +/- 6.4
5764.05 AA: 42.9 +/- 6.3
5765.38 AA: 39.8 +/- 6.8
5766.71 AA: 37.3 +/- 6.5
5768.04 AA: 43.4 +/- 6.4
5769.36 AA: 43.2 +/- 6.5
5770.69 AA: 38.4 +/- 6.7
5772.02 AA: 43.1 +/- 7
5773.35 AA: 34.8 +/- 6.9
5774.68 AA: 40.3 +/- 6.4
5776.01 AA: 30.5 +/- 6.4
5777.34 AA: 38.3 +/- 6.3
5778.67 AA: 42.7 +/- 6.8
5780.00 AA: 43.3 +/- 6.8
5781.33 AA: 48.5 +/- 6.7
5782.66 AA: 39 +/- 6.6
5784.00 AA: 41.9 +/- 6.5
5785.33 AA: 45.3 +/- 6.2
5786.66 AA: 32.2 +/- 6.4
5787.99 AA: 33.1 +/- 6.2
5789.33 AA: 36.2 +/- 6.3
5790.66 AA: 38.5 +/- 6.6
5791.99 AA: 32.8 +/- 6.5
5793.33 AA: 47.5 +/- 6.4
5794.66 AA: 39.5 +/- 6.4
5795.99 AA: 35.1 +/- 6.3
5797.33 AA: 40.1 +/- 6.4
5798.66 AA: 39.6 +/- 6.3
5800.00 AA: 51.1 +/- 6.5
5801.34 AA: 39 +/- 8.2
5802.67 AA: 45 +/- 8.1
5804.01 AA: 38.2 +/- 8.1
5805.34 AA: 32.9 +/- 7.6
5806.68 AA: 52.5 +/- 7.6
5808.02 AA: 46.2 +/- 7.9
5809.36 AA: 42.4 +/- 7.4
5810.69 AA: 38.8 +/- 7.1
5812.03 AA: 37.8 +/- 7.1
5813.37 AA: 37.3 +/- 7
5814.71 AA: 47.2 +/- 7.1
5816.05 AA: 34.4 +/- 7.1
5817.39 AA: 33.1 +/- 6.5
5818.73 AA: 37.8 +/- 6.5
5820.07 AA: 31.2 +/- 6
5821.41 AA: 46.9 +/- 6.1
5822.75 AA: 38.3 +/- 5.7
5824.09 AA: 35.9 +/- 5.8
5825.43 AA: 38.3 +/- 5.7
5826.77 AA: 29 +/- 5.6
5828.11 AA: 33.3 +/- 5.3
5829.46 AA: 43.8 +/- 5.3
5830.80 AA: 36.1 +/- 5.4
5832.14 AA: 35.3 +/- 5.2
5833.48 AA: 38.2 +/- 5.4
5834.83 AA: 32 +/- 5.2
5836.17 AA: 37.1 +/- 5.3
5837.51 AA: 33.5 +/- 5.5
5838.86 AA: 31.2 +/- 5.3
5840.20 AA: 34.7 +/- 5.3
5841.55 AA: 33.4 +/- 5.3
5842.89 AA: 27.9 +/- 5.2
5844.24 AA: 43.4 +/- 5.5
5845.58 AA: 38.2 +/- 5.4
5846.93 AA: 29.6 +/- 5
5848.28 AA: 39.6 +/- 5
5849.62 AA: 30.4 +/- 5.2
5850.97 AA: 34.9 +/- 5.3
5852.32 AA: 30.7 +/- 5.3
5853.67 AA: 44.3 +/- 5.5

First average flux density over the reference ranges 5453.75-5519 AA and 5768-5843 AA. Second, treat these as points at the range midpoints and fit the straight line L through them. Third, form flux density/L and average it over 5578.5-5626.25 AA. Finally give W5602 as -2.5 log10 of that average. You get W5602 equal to 0.10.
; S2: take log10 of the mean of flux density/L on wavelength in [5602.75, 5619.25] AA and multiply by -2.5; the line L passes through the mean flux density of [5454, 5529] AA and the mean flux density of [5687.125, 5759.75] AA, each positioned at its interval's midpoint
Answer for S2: 0.15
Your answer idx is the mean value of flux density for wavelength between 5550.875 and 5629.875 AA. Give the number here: 34.4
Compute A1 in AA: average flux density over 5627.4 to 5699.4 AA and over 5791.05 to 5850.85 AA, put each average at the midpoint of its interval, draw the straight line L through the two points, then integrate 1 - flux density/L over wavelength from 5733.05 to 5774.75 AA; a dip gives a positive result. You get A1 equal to -2.7 AA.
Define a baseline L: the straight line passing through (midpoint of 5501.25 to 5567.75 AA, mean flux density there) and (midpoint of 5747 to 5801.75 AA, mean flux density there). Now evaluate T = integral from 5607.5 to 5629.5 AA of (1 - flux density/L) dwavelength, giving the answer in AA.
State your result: 1.1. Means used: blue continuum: 35.7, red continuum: 39.2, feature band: 35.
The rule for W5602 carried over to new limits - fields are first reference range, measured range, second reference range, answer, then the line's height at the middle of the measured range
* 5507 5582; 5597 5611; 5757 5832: 0.16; 36.5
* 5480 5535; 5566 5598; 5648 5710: 0.05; 35.8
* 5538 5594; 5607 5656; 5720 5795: 0.07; 36.9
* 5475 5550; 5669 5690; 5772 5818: 0.07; 38.1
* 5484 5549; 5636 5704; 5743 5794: 0.05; 37.8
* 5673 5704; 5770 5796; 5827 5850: -0.10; 35.8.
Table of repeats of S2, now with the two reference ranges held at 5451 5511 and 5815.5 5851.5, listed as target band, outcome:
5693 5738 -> -0.07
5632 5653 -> 0.06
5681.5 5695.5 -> -0.09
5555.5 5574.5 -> 0.02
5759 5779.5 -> -0.08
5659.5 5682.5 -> 0.01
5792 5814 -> -0.16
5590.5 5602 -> 0.09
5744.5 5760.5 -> -0.12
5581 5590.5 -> 0.06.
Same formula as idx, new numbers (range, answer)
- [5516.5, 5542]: 36.7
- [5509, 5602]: 35.1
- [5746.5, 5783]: 39.2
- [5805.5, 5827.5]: 39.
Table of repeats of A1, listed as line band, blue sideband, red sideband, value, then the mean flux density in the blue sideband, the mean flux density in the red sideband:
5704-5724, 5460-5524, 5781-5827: 1.39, 35.8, 39.5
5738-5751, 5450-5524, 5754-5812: -1.22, 35.4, 39.5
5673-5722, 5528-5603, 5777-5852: 0.12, 35.2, 38.2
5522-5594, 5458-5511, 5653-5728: 1.23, 36.2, 36.8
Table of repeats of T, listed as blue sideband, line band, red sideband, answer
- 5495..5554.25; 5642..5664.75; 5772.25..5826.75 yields 1.5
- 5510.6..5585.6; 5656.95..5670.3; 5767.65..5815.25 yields 0.6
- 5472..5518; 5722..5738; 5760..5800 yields -0.5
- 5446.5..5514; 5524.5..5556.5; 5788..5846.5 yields -0.7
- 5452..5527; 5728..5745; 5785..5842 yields -1.7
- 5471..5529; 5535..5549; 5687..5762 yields -0.2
